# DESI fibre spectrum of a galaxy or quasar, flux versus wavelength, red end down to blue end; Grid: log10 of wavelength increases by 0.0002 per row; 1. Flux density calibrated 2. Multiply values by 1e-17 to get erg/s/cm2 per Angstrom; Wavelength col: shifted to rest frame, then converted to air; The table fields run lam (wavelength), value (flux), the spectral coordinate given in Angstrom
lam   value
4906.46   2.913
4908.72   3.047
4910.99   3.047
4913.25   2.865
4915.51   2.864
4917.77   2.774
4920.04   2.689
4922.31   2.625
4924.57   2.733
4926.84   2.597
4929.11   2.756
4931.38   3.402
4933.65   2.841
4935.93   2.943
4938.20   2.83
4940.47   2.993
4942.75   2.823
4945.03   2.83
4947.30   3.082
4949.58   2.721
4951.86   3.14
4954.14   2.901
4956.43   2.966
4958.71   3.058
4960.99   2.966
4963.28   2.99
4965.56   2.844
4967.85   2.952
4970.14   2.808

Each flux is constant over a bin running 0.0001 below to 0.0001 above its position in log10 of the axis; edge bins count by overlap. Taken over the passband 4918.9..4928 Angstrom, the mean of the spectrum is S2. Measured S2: 2.66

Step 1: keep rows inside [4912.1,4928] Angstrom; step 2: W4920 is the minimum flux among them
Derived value 2.597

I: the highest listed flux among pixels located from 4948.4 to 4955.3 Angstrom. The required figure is 3.14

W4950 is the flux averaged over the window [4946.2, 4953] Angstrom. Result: 2.98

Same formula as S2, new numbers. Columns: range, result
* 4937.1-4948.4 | 2.91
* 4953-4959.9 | 2.97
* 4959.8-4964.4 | 2.98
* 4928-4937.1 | 2.98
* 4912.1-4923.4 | 2.76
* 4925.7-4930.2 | 2.67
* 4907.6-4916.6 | 2.95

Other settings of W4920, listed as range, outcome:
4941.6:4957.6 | 2.721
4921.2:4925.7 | 2.625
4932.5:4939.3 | 2.83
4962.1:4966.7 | 2.844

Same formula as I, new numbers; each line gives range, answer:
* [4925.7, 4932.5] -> 3.402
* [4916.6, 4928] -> 2.774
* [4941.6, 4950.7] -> 3.082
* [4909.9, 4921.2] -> 3.047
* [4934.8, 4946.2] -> 2.993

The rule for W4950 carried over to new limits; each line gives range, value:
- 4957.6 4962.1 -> 3.01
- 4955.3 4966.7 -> 2.97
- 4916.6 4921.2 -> 2.73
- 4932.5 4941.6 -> 2.9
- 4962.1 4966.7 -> 2.92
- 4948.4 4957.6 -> 2.93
